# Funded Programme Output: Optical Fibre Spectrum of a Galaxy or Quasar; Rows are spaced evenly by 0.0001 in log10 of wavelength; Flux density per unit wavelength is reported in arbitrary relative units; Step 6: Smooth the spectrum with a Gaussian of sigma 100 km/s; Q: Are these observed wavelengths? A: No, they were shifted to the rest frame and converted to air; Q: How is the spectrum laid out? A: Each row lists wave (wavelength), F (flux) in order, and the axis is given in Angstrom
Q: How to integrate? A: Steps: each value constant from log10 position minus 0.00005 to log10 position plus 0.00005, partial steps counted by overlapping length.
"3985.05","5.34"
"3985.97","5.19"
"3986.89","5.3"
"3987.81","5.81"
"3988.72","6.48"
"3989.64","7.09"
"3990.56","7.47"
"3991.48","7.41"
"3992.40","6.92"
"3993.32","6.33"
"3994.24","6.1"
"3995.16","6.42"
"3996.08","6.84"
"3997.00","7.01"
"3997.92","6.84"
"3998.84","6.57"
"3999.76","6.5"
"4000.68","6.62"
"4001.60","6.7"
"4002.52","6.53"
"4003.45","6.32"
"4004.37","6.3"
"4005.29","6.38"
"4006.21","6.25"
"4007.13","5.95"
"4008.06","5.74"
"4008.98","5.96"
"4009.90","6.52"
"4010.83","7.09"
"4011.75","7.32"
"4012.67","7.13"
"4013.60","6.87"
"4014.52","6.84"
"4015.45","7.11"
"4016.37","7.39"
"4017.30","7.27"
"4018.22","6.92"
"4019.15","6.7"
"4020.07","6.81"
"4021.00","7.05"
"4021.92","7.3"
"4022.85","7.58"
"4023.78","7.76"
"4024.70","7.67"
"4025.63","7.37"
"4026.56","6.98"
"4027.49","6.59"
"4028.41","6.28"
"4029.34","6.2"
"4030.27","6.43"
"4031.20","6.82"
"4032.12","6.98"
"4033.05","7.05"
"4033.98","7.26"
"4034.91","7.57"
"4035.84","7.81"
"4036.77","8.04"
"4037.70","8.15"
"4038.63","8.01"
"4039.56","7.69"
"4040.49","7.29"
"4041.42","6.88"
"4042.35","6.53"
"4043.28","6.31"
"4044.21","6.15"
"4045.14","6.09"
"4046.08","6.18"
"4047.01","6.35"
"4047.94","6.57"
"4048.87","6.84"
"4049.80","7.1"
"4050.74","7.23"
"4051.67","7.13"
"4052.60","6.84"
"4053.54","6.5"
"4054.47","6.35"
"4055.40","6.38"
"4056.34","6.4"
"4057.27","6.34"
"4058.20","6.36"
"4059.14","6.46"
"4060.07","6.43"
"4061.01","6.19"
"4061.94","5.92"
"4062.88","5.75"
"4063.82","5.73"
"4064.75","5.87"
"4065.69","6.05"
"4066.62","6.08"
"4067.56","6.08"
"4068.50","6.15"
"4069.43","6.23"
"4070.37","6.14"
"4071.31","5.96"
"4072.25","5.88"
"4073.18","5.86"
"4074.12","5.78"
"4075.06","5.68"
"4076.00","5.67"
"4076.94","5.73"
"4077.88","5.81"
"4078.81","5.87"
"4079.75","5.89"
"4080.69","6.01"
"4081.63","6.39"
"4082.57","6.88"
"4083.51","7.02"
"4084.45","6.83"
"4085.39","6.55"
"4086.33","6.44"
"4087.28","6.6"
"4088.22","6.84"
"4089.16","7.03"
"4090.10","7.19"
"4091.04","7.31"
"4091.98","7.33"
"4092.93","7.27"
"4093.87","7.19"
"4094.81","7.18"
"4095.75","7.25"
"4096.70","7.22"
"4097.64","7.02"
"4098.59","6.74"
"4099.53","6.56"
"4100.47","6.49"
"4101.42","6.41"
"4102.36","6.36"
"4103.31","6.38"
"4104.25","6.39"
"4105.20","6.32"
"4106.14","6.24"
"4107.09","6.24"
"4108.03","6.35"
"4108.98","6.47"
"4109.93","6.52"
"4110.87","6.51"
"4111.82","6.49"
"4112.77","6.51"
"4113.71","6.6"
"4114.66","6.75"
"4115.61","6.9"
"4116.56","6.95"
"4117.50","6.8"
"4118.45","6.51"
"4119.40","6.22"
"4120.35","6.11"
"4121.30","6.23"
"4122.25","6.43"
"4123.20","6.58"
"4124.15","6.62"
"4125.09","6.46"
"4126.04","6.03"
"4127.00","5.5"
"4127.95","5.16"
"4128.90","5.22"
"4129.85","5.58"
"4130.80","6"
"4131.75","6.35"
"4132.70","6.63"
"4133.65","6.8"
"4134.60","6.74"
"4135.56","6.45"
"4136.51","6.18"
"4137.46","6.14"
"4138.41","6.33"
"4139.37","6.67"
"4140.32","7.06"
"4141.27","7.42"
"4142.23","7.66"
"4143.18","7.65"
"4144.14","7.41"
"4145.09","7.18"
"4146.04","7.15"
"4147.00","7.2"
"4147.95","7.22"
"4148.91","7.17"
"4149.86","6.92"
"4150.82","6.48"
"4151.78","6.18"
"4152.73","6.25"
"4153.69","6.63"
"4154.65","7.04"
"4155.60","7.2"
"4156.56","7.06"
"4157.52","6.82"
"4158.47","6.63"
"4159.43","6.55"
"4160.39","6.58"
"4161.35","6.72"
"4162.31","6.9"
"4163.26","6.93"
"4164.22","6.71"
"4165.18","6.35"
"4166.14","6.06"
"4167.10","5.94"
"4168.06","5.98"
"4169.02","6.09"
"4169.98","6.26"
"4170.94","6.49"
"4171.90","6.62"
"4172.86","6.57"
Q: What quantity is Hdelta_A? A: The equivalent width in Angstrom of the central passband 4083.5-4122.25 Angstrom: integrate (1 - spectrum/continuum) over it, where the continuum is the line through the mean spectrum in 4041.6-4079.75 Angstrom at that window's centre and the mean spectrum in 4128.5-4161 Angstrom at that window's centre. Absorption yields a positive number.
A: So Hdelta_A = -1.25 Angstrom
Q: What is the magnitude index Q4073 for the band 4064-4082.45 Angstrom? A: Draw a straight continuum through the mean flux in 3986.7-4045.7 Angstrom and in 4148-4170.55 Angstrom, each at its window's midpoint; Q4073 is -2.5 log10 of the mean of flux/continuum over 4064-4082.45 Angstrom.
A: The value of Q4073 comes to 0.13 mag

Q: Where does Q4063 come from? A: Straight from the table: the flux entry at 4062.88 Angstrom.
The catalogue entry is 5.75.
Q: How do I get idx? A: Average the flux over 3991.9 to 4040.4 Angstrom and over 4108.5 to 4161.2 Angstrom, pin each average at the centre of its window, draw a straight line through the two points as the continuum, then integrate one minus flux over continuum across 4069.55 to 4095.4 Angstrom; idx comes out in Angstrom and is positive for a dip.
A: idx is 1.05 Angstrom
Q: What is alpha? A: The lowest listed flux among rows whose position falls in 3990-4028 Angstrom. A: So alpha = 5.74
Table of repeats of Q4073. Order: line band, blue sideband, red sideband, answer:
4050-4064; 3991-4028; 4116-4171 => 0.05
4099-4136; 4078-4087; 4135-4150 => 0.06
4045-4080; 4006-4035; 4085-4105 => 0.11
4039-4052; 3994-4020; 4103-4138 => -0.03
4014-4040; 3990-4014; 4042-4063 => -0.10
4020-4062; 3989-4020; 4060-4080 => -0.10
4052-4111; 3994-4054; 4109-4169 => 0.05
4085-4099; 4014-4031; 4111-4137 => -0.08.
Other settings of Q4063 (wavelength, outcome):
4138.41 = 6.33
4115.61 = 6.9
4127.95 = 5.16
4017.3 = 7.27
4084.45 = 6.83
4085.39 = 6.55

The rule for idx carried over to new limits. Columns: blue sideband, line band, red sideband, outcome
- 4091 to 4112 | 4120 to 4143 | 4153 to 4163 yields 1.32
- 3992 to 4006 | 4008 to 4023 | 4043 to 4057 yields -0.87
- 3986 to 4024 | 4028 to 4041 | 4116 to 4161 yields -1.14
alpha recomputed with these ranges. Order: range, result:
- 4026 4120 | 5.67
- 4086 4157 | 5.16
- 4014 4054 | 6.09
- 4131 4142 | 6.14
